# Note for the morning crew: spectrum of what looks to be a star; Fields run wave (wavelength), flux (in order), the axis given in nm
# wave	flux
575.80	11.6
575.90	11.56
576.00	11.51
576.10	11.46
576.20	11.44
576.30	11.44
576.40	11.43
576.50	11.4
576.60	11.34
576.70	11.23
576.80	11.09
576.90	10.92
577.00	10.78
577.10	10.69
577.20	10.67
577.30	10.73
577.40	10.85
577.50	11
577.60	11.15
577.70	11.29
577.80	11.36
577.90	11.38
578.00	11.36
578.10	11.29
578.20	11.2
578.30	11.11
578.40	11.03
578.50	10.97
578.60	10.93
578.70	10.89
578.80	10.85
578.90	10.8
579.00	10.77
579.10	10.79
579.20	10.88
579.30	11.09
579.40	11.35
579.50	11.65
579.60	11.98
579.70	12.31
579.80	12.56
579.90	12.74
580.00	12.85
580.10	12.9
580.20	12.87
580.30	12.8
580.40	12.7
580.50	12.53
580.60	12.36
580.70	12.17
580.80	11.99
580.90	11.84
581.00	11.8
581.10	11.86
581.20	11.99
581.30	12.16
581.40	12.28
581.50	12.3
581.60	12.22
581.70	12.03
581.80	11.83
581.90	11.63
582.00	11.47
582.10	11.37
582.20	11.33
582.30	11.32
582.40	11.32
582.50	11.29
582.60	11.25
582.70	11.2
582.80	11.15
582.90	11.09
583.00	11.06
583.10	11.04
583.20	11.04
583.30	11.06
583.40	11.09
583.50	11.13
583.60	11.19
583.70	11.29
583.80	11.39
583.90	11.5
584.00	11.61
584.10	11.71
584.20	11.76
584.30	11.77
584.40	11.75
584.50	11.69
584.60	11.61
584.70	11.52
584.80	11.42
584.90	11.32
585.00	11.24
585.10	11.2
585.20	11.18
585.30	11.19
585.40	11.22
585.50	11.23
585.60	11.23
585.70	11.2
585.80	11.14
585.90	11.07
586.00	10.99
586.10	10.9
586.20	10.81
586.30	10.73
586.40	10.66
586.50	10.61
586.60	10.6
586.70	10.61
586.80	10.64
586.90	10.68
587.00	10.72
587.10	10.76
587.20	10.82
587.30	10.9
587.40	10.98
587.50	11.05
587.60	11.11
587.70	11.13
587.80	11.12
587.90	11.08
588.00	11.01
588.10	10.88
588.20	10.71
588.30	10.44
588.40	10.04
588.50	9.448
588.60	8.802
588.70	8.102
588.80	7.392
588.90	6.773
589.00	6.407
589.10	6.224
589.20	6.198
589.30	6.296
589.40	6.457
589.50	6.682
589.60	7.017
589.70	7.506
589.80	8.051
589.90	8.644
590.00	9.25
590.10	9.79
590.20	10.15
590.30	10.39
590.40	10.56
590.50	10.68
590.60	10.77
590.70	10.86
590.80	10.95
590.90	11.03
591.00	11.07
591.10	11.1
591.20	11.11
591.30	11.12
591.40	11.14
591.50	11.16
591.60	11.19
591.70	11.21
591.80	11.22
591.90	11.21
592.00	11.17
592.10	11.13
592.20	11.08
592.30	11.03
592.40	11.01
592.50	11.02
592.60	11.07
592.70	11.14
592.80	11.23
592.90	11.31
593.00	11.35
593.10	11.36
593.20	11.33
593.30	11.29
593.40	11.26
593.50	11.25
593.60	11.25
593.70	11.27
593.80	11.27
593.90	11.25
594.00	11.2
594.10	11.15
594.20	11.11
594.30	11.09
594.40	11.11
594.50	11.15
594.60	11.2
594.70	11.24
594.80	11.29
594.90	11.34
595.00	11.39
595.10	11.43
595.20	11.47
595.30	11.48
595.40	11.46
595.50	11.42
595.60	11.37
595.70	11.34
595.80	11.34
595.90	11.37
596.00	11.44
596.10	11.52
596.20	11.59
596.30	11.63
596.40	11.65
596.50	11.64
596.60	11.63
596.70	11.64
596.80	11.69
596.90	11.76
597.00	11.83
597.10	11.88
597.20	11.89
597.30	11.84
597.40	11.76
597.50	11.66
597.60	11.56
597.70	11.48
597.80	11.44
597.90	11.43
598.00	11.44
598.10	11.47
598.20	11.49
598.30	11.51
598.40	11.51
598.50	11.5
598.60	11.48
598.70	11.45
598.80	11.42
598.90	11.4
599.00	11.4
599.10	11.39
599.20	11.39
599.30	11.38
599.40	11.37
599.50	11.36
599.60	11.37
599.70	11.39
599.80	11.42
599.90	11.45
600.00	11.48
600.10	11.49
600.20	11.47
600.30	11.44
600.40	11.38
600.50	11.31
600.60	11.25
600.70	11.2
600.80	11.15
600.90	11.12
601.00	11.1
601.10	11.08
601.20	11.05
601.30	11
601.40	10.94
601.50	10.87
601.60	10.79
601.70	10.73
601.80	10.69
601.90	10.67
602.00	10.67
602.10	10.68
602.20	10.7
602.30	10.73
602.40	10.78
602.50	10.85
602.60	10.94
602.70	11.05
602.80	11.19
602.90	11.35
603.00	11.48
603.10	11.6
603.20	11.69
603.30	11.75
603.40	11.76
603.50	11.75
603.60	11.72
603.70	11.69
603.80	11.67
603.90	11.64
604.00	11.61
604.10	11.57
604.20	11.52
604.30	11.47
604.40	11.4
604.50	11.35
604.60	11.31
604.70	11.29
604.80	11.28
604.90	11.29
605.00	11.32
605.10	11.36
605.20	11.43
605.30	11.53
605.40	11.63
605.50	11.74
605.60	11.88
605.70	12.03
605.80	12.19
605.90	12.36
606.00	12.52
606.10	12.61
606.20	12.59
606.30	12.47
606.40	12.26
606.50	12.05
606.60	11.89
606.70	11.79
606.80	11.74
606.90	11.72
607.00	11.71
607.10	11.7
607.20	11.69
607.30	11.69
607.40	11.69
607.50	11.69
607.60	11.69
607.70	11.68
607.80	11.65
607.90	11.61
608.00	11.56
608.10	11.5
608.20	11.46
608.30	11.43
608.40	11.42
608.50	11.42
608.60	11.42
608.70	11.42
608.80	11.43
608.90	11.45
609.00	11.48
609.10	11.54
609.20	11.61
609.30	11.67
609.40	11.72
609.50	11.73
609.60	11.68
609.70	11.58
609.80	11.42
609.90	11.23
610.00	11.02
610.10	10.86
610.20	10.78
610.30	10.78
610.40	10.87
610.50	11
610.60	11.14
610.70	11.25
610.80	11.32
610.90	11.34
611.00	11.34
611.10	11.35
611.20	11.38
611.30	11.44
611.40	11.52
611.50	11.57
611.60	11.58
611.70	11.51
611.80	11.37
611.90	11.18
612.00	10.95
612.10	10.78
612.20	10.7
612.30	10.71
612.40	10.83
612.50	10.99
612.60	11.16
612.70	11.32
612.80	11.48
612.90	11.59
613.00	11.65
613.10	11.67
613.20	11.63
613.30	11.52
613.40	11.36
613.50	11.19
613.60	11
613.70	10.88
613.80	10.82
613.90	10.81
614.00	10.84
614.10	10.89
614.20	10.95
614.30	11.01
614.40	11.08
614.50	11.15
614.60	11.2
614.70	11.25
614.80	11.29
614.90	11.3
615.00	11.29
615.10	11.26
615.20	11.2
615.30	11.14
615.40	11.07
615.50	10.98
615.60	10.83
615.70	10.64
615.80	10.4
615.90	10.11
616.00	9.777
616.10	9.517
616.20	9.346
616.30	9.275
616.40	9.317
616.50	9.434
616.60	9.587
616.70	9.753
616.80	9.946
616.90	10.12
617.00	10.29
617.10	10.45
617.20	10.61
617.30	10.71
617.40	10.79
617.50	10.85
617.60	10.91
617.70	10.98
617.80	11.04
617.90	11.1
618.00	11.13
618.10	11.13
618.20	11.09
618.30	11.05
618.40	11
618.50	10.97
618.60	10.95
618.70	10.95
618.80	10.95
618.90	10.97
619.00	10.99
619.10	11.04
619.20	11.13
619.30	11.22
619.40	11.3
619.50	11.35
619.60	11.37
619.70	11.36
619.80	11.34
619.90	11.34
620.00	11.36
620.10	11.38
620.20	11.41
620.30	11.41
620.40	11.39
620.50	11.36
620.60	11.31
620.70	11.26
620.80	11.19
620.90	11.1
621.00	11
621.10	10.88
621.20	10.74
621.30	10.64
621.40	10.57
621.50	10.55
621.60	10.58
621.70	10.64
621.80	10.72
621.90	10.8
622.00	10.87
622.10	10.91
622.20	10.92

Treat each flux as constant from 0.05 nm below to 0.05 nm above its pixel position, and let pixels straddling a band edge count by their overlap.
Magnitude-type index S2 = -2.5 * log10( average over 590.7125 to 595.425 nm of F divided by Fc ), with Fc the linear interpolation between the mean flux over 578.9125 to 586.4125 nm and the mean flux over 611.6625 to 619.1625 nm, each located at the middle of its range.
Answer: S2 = 0.01 mag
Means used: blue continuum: 11.6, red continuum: 10.8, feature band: 11.2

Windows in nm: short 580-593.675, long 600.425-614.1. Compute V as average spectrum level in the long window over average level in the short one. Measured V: 1.1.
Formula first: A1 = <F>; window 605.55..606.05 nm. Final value 12.2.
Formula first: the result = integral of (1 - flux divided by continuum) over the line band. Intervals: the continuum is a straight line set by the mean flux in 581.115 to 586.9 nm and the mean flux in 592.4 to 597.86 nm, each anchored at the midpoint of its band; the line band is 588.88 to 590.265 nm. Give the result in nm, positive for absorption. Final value 0.46 nm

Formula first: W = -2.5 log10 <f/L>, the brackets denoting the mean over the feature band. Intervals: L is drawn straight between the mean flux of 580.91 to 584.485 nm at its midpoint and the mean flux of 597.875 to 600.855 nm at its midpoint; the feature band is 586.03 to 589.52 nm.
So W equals 0.19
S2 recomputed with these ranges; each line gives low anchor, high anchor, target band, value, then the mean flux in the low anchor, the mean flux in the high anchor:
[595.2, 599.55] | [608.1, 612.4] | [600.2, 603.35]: 0.04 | 11.5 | 11.3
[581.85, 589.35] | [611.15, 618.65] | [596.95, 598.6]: -0.08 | 10.7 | 10.9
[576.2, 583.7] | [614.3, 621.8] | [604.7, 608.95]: -0.07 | 11.5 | 10.8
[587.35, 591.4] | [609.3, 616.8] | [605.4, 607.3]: -0.14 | 9.48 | 11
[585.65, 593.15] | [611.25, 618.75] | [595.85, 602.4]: -0.09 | 10.2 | 10.9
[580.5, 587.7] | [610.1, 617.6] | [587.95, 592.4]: 0.17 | 11.3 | 10.9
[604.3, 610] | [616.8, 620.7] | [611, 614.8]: 0.02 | 11.7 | 11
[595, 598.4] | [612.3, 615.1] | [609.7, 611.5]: 0.00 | 11.6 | 11.2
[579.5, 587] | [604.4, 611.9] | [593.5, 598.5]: 0.01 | 11.5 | 11.6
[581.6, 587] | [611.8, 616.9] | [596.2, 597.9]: -0.06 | 11.2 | 10.8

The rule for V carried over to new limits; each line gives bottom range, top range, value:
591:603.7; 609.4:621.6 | 0.97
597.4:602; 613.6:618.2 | 0.94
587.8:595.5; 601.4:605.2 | 1.09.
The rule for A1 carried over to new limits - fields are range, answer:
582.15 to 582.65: 11.3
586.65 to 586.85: 10.6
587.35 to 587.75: 11.1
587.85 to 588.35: 10.8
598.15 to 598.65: 11.5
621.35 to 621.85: 10.6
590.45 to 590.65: 10.7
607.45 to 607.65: 11.7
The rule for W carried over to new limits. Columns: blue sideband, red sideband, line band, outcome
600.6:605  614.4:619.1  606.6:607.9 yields -0.064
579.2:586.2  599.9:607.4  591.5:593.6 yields 0.034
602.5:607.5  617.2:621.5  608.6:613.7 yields 0.012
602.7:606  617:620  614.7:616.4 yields 0.058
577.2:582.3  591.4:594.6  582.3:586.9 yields 0.029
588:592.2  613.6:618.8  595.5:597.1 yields -0.177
